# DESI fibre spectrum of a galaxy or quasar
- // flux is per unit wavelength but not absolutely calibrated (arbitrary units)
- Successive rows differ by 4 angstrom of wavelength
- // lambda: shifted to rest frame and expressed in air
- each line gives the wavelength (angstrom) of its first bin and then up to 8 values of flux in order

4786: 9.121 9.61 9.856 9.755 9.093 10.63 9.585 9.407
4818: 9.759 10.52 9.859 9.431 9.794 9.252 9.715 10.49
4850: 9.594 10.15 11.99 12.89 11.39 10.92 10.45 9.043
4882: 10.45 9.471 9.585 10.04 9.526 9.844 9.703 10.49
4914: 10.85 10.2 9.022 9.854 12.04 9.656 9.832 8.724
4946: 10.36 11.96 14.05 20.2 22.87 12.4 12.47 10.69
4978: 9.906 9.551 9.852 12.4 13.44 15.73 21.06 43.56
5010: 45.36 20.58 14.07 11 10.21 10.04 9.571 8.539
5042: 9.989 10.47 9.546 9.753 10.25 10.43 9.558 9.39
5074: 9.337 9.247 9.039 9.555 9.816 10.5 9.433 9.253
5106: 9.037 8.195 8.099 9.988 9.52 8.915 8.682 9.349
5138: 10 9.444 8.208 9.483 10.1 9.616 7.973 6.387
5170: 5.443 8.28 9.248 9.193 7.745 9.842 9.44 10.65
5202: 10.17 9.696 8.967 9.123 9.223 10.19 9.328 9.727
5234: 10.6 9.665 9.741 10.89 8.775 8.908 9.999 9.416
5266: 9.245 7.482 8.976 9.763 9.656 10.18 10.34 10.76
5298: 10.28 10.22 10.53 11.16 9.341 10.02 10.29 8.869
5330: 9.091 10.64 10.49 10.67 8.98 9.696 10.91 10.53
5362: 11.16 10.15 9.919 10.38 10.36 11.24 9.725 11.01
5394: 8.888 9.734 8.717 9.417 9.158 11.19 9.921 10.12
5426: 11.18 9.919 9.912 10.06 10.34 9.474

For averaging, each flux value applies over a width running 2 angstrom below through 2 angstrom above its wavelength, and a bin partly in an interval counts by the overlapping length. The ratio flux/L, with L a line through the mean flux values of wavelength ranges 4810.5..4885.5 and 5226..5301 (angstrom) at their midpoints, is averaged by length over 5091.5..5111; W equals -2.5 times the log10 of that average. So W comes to 0.063 mag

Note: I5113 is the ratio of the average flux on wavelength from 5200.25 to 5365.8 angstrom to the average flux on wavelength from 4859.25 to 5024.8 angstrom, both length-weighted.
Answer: 0.73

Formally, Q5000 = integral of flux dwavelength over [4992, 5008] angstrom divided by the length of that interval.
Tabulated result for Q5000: 23.4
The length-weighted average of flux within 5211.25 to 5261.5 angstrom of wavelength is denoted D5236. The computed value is 9.66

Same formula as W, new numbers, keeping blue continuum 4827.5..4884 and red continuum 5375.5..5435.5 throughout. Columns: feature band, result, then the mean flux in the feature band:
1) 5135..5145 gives 0.07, 9.53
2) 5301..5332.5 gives 0.02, 9.94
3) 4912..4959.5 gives -0.10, 11.3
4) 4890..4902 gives 0.07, 9.76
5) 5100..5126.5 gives 0.14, 9.01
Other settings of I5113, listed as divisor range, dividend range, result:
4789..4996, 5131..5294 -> 0.86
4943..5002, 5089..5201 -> 0.67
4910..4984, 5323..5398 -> 0.85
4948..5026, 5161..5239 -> 0.52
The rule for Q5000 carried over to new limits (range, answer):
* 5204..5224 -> 9.44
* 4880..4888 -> 9.96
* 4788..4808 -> 9.79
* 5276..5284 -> 9.71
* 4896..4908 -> 9.69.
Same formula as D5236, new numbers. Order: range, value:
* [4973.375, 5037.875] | 16.6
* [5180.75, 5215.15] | 9.44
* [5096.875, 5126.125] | 9.05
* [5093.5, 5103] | 9.66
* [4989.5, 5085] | 14.3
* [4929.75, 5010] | 15.4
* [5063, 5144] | 9.33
